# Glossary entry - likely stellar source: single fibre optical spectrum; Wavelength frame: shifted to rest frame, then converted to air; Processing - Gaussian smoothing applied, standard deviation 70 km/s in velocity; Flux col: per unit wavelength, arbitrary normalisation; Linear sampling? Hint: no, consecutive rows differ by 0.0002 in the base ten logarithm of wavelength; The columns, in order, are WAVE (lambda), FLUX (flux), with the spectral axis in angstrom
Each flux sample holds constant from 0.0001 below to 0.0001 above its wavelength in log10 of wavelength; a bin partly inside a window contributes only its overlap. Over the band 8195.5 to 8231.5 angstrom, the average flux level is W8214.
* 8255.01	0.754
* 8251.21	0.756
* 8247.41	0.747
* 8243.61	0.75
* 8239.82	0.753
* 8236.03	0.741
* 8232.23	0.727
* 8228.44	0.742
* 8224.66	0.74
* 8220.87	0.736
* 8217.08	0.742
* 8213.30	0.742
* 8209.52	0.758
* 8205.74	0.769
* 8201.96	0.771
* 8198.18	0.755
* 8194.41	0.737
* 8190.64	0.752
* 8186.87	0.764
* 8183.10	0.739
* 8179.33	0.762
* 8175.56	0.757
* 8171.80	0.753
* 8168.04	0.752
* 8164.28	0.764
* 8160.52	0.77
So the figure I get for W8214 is 0.75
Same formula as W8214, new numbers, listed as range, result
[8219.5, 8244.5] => 0.741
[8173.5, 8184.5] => 0.753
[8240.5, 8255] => 0.752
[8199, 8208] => 0.767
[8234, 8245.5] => 0.748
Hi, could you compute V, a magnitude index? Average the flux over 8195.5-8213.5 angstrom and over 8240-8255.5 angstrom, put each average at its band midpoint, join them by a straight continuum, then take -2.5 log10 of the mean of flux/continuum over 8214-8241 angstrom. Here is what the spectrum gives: 0.02 mag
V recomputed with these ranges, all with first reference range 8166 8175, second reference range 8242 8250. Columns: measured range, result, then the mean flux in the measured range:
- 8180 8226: 0.00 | 0.751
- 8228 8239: 0.02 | 0.737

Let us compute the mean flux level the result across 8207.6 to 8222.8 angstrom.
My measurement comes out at 0.744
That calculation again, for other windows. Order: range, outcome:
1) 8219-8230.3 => 0.74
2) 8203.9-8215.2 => 0.757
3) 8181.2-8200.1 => 0.75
